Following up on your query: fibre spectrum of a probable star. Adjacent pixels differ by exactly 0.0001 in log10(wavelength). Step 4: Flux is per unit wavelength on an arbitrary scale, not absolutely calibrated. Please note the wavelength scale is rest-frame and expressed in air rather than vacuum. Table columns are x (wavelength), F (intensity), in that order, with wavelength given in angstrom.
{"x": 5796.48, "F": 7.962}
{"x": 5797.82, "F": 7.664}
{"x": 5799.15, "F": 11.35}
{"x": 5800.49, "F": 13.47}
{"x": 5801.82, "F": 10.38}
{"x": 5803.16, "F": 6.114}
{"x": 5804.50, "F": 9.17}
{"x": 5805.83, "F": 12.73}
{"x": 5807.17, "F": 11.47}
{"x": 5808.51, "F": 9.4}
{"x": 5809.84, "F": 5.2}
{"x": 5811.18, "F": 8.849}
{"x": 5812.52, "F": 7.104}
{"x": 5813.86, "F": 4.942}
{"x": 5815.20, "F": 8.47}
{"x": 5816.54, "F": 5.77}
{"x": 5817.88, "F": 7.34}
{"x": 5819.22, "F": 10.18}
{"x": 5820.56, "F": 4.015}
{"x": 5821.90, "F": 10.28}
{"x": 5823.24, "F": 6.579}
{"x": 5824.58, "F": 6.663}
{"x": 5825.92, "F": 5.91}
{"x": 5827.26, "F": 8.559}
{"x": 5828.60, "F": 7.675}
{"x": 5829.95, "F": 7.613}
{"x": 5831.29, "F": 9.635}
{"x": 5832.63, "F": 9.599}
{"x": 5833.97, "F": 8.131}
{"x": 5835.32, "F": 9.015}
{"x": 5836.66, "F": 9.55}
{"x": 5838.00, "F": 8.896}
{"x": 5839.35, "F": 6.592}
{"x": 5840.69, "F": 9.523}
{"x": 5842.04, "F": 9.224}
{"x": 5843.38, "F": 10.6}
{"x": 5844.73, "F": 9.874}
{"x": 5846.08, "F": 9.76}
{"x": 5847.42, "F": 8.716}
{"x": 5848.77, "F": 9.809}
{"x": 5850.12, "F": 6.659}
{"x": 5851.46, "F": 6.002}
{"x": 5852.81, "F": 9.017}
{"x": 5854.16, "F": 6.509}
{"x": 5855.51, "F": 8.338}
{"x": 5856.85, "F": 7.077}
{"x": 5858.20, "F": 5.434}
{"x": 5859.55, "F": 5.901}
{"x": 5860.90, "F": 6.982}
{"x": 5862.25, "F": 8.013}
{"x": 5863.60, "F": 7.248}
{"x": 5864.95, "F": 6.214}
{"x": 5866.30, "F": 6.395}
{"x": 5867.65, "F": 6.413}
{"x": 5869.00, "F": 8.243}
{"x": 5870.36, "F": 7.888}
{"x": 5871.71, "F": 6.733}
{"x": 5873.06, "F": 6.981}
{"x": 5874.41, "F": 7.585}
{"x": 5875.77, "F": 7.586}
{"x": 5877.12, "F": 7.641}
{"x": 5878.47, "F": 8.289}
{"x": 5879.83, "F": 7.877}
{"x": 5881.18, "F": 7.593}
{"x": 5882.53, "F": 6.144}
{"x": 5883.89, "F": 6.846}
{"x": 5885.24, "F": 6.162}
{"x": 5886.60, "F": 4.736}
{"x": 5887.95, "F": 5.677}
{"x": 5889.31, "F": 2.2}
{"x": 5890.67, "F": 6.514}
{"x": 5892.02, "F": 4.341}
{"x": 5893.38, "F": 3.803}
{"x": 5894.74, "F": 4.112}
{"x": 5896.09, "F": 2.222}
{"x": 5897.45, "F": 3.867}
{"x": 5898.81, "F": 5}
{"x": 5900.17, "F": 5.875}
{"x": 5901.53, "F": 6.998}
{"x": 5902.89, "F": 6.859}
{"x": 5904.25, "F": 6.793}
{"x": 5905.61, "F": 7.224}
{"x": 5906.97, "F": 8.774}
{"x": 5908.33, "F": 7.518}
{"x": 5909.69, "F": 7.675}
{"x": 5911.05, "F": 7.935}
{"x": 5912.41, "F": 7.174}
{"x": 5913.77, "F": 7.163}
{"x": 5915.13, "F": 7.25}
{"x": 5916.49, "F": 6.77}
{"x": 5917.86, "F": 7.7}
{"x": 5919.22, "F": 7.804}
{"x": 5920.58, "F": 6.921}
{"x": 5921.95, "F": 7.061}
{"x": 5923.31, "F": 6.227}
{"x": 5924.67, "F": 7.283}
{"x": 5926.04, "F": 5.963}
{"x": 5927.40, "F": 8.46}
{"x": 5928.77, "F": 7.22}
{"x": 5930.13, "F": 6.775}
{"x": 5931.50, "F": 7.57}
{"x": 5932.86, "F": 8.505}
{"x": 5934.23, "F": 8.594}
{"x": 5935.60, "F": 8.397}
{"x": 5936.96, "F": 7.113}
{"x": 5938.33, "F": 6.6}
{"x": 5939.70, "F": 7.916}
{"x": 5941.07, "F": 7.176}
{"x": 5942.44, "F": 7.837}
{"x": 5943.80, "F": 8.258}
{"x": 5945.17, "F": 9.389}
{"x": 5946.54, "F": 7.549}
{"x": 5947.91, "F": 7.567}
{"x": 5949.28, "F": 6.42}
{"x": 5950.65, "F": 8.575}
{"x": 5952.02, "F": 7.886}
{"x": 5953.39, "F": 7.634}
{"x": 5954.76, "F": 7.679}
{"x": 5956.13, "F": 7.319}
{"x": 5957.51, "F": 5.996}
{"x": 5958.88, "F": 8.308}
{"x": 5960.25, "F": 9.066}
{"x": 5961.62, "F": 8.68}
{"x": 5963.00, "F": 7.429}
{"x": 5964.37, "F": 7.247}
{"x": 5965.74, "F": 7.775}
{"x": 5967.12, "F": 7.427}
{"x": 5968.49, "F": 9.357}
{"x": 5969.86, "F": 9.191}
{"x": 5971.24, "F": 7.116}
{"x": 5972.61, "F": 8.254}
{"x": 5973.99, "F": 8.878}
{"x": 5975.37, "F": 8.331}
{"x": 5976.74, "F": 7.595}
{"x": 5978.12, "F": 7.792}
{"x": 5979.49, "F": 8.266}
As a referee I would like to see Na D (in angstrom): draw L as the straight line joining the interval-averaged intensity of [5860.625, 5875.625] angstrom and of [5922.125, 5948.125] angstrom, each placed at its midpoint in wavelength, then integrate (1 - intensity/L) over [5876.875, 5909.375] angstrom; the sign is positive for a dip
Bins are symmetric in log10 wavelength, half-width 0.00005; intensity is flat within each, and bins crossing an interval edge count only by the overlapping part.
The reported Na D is 6.1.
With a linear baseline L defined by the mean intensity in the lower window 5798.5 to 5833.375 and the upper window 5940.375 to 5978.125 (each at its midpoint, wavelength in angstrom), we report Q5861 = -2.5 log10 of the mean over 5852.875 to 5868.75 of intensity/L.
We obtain 0.19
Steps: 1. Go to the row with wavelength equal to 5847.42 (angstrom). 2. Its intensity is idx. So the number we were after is 8.716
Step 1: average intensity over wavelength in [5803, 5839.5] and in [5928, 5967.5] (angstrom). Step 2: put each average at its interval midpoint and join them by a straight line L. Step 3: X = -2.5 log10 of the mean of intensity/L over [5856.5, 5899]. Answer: 0.27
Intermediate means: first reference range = 8.1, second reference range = 7.72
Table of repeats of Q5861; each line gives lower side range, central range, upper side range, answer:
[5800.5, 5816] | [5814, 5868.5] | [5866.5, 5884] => 0.03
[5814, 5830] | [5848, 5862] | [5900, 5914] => 0.02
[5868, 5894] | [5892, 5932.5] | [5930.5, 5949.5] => 0.09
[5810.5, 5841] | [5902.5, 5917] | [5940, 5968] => 0.06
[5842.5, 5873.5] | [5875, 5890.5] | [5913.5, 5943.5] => 0.17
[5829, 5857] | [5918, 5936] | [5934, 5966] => 0.07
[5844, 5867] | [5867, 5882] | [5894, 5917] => -0.06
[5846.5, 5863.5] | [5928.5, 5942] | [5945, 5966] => 0.01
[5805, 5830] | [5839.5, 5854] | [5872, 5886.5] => -0.16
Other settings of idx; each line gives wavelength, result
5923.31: 6.227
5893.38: 3.803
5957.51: 5.996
